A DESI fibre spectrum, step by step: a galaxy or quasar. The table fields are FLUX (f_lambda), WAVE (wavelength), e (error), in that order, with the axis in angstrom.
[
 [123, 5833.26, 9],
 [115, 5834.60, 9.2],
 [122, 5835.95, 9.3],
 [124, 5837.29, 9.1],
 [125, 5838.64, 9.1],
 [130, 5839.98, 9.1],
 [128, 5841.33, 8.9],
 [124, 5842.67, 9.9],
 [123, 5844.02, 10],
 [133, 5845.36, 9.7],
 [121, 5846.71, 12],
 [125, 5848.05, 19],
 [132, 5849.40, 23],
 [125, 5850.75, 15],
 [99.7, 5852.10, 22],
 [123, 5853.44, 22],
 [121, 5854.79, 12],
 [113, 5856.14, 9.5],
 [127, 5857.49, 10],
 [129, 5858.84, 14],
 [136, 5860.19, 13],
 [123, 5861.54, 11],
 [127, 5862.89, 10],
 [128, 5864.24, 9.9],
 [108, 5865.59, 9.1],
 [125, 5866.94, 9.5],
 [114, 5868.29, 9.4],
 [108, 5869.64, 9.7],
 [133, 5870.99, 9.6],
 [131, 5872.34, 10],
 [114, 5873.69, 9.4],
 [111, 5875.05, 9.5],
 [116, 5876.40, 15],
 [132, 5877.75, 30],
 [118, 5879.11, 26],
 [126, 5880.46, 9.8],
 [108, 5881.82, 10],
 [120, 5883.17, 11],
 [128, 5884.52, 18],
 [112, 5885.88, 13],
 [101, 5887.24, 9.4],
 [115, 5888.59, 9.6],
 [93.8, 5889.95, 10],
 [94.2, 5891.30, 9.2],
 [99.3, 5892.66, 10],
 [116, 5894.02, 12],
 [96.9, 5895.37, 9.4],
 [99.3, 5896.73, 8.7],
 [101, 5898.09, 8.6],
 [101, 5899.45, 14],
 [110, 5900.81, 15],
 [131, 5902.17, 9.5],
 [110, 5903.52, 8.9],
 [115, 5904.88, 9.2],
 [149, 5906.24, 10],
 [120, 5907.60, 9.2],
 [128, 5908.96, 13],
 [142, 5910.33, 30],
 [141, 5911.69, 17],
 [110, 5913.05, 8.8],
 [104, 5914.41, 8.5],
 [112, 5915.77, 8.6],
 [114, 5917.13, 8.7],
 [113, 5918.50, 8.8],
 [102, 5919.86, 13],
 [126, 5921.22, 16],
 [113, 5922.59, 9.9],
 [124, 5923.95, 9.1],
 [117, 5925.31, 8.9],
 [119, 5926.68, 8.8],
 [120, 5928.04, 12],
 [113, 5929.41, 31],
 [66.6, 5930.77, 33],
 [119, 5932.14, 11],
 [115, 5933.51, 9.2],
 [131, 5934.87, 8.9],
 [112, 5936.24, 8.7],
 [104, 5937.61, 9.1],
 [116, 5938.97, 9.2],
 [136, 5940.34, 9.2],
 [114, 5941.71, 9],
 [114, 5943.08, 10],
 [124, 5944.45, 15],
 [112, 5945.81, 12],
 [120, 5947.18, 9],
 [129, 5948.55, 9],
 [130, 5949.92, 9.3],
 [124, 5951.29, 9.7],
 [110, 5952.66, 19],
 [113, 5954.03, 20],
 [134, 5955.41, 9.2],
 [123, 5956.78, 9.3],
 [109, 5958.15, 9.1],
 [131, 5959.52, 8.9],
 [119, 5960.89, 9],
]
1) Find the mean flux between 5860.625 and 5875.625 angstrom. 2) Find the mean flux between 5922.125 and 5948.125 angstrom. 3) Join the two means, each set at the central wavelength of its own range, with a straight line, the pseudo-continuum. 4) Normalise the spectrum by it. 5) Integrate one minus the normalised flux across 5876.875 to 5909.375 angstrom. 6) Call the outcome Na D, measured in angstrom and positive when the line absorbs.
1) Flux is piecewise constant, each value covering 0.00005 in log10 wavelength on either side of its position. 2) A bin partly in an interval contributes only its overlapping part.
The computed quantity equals 1.42 angstrom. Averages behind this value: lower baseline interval 121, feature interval 113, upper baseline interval 115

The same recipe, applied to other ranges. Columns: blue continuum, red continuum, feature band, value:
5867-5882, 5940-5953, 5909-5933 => 1.1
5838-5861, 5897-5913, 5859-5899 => 2.5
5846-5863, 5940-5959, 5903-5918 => -0.1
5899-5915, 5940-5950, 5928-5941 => 0.9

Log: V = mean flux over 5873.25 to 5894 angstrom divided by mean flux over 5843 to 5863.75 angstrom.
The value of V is 0.9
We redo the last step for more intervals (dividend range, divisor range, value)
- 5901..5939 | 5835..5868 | 0.95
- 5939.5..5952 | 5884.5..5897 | 1.17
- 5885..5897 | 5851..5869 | 0.86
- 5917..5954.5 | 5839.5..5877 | 0.95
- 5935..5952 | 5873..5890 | 1.04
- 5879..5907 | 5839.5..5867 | 0.90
